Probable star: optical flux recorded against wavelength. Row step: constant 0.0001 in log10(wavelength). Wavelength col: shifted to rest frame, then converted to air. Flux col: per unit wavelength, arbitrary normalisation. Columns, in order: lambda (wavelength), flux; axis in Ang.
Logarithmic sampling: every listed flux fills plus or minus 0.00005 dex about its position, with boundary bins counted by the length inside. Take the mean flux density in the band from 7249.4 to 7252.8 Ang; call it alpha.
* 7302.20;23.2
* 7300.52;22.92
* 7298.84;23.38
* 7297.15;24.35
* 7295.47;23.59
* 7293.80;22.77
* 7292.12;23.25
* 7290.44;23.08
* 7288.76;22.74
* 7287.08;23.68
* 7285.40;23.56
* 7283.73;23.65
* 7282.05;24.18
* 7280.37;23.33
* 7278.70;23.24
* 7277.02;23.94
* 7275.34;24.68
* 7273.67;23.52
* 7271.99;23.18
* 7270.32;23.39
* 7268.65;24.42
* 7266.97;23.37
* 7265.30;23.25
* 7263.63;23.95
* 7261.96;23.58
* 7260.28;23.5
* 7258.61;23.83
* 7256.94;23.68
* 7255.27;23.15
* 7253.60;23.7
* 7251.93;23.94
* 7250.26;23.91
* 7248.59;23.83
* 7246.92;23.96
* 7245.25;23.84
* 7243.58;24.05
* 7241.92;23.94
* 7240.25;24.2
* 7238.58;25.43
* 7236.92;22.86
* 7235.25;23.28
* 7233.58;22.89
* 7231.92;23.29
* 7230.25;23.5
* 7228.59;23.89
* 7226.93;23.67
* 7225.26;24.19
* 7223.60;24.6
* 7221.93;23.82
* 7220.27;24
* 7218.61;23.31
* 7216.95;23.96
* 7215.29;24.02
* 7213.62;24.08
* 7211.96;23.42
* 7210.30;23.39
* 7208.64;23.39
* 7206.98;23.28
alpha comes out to 23.9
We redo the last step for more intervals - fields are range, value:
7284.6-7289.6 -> 23.3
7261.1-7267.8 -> 23.5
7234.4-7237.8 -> 23.1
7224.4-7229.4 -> 23.9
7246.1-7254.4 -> 23.9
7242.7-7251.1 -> 23.9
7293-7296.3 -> 23.3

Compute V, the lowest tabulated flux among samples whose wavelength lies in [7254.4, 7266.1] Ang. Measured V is 23.15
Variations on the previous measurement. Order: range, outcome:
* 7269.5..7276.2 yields 23.18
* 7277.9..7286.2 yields 23.24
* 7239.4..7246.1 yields 23.84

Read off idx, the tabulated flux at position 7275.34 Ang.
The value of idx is 24.68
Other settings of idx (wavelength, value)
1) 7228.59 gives 23.89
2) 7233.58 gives 22.89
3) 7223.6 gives 24.6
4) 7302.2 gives 23.2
